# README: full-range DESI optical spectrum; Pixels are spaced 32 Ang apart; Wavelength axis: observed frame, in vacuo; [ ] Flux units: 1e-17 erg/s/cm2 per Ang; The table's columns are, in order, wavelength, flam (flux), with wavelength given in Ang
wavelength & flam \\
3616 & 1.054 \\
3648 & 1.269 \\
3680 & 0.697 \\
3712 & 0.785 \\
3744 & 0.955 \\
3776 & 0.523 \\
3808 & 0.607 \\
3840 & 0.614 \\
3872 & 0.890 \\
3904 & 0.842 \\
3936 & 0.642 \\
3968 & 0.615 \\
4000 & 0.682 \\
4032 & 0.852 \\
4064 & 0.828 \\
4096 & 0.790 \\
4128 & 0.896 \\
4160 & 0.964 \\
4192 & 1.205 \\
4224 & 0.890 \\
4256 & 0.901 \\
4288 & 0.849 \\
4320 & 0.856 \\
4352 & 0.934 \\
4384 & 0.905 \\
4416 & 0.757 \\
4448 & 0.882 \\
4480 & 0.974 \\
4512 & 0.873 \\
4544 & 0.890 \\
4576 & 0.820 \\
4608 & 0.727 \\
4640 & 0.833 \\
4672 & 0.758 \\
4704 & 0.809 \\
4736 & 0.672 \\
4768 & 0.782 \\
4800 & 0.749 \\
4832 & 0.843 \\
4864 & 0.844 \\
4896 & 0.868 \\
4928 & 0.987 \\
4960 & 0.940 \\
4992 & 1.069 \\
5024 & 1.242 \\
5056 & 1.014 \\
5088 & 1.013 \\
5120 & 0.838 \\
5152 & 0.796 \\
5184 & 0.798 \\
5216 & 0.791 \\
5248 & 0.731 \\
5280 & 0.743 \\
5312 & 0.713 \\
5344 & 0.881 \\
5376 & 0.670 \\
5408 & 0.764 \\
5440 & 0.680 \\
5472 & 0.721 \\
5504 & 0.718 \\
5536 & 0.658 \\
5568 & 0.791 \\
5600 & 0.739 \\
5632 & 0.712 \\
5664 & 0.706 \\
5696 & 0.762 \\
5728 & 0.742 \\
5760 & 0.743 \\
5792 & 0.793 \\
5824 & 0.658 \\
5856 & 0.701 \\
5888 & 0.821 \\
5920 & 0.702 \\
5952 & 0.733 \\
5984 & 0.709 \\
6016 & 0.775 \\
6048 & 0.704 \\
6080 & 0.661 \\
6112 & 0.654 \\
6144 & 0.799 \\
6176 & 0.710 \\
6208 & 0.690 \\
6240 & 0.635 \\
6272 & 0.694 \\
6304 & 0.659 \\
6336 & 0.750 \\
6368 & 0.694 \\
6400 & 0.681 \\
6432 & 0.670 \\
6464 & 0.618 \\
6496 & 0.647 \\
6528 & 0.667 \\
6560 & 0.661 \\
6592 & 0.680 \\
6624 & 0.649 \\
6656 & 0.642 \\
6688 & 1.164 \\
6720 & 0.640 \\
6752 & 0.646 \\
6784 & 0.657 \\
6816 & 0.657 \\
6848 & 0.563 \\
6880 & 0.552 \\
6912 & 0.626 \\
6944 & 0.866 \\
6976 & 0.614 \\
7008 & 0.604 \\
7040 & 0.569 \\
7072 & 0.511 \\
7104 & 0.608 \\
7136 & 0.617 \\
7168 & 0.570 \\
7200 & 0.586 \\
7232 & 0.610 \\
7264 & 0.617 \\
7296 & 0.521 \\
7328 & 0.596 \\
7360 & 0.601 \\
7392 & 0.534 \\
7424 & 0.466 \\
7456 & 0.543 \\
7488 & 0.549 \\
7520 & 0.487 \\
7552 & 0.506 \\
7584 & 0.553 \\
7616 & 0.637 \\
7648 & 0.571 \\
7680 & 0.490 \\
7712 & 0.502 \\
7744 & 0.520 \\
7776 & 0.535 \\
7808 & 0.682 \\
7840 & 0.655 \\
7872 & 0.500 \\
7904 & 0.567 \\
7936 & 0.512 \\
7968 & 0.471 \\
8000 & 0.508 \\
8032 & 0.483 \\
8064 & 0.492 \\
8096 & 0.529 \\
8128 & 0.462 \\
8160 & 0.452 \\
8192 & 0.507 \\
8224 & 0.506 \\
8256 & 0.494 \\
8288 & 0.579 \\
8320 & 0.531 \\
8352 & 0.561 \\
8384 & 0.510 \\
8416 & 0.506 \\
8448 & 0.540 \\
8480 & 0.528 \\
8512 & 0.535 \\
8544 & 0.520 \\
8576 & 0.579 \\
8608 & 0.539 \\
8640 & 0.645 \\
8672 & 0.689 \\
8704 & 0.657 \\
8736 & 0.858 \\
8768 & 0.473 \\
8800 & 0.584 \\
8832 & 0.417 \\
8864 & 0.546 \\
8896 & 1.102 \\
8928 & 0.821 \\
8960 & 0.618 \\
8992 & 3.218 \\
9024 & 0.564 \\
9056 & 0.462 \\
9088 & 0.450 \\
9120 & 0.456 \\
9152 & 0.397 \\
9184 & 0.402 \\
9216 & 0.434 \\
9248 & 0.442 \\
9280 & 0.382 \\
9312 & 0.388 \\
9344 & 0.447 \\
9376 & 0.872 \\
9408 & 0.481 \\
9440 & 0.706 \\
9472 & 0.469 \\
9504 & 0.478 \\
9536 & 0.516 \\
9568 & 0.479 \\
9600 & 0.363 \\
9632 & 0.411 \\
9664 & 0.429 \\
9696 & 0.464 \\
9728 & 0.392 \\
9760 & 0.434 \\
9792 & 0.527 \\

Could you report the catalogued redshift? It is 0.796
